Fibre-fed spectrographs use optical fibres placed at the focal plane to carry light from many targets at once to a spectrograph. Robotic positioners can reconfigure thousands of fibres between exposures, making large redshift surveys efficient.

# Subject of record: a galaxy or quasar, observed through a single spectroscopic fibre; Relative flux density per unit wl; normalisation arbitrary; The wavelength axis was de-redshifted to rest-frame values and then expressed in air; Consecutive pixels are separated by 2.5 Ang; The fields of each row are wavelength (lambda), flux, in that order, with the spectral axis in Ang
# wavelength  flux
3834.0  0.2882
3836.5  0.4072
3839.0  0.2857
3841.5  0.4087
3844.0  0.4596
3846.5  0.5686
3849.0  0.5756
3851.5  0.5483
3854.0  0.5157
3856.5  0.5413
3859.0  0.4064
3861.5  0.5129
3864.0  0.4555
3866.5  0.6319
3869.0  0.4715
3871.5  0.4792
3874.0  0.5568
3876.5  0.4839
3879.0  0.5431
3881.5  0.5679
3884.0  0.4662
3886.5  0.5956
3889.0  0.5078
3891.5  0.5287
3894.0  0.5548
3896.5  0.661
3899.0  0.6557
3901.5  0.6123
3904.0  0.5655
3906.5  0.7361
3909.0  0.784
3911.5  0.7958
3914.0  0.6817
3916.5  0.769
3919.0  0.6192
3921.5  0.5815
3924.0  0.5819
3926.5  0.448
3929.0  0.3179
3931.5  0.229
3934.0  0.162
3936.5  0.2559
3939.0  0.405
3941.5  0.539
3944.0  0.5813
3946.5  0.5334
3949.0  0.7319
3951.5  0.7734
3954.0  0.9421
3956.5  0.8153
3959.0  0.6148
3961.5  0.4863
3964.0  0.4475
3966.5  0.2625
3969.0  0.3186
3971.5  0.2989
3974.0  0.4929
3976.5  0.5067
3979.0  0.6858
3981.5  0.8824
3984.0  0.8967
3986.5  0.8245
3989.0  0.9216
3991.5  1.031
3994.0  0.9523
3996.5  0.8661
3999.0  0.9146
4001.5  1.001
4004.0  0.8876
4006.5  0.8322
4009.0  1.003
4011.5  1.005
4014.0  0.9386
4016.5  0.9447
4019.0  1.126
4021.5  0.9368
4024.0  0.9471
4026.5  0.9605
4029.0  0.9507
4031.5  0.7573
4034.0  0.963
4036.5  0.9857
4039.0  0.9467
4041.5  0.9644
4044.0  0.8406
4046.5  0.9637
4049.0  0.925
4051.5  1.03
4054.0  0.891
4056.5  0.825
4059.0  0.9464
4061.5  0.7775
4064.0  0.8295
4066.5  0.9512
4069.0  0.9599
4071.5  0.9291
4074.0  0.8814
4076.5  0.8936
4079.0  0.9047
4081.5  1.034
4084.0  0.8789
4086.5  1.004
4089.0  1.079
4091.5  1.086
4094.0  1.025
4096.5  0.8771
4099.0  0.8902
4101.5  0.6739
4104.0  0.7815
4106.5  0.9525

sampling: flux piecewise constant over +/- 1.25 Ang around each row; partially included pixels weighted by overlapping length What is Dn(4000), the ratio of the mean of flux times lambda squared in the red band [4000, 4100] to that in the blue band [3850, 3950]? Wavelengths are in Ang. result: 1.88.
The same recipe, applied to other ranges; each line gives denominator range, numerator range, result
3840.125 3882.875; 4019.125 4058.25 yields 1.99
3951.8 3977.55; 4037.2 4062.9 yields 1.80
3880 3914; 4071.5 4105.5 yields 1.64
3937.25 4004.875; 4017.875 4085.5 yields 1.40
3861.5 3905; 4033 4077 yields 1.82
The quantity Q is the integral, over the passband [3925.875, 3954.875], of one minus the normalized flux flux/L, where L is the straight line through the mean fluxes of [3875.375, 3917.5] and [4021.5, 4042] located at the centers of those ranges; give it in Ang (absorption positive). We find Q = 9.5 Ang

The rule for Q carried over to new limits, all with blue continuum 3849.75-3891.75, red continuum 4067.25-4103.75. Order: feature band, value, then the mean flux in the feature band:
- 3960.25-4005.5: 2.27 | 0.705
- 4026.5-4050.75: -2.41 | 0.926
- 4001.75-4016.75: -2.92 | 0.939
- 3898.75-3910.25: -1.73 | 0.672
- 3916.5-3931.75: 2.85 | 0.503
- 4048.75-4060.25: -0.67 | 0.923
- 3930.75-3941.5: 5.82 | 0.297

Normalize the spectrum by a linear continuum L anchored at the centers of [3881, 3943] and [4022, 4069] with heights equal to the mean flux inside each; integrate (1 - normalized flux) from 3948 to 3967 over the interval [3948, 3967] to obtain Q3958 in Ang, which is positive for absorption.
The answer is 0.6 Ang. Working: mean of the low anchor 0.545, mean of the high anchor 0.916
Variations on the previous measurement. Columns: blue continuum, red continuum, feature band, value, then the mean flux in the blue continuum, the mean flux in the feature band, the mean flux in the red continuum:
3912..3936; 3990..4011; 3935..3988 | 9.19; 0.49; 0.585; 0.938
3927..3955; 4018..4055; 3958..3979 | 6.07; 0.492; 0.442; 0.945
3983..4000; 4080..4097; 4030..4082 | 3.20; 0.916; 0.913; 1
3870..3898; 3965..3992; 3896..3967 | 1.43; 0.541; 0.574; 0.635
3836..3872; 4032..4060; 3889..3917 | -2.65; 0.486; 0.658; 0.93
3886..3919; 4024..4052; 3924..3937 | 7.23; 0.65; 0.313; 0.933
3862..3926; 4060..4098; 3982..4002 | -3.72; 0.593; 0.922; 0.94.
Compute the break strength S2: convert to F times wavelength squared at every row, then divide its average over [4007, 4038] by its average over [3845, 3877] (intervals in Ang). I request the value 2.0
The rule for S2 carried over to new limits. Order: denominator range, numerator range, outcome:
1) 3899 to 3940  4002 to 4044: 1.85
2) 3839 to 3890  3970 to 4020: 1.78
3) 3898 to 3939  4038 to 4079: 1.79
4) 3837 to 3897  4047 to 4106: 2.00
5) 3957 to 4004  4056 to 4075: 1.33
